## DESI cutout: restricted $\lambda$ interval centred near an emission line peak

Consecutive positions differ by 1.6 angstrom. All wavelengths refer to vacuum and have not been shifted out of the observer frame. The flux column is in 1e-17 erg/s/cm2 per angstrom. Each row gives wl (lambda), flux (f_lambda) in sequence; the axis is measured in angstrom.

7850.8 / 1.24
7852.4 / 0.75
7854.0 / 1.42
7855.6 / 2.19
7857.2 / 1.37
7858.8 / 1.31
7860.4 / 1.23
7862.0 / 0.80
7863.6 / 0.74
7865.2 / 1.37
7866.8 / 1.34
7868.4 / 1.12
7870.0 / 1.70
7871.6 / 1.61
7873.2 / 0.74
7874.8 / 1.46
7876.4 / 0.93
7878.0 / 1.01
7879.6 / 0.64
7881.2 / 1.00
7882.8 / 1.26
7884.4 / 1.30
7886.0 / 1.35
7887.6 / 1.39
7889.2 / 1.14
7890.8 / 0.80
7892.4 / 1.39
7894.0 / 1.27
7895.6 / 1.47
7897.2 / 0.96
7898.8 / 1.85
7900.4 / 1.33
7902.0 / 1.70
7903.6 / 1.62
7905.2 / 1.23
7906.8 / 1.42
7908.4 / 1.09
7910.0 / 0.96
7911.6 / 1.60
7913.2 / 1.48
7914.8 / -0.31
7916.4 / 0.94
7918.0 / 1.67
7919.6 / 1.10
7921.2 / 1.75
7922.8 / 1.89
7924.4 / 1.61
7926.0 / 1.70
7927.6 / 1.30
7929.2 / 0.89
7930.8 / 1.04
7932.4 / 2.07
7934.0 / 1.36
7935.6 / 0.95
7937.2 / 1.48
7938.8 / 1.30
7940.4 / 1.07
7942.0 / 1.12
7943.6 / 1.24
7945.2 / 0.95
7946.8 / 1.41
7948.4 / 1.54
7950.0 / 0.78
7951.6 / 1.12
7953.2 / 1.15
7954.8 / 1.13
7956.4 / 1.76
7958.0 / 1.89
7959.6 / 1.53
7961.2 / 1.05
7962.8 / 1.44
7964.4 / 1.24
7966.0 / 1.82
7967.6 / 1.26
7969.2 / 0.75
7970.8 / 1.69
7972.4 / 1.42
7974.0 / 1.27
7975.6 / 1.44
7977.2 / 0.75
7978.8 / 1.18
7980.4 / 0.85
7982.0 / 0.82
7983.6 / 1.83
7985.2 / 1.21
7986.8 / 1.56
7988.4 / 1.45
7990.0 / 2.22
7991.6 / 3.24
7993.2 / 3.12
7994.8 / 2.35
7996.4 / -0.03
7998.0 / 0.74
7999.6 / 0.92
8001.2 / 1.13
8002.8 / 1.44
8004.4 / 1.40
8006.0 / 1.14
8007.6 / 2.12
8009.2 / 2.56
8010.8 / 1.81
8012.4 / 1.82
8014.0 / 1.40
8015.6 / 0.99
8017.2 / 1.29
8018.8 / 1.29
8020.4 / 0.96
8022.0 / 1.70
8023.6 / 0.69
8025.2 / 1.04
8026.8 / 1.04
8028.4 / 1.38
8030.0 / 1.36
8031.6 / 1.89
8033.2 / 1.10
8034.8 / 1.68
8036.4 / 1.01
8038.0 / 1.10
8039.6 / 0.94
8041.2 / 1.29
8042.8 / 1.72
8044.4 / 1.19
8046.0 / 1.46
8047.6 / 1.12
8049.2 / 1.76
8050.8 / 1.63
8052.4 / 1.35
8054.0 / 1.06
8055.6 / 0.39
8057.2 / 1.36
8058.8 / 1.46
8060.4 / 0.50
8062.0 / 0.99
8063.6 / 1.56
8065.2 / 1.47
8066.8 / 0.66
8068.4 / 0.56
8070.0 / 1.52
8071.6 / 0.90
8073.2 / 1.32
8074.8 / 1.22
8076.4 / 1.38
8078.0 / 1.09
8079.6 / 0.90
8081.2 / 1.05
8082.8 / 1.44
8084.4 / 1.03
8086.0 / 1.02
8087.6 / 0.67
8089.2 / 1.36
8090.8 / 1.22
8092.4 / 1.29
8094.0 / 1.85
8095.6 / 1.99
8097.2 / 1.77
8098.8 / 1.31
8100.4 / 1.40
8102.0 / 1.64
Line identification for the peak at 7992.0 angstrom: [S II] 6716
